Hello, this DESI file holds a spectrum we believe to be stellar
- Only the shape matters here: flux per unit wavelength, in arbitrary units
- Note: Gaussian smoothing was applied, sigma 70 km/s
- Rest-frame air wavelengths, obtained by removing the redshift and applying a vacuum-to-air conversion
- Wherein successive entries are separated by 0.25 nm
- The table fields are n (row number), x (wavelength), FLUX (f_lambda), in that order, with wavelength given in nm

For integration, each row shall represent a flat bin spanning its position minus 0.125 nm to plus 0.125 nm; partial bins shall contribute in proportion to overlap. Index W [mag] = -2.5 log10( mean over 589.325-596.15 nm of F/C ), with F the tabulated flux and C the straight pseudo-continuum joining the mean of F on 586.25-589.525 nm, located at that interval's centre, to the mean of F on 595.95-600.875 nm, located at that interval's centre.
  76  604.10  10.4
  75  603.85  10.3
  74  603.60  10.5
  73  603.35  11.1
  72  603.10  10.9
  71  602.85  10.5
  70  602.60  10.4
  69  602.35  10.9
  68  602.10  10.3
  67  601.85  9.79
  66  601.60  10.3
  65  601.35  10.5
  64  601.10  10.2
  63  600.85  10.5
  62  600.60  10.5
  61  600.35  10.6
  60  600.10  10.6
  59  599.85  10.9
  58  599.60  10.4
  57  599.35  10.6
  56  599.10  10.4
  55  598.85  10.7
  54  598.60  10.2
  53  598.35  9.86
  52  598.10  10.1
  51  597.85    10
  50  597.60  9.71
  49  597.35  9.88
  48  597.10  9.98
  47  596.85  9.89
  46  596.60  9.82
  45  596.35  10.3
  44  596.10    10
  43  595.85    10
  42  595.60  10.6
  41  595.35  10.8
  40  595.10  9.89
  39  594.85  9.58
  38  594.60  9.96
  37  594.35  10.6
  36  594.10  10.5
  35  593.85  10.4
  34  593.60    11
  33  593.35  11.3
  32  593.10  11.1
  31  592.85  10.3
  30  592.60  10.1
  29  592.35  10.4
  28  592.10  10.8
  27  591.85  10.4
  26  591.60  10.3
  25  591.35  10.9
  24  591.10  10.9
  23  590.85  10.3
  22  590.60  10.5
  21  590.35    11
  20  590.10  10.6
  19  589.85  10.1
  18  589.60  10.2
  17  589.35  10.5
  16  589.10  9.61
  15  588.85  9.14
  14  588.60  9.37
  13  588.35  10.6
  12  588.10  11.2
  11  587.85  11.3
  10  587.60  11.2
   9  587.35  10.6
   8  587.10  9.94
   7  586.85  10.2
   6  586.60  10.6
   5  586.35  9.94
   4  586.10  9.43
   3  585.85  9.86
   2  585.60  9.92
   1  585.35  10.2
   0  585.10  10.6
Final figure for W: -0.02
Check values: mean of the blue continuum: 10.3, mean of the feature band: 10.5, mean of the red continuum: 10.2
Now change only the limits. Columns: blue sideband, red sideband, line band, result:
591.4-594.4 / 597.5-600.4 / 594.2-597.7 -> 0.042 mag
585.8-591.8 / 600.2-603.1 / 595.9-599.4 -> 0.034 mag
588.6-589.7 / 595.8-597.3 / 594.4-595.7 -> -0.025 mag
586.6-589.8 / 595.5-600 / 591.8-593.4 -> -0.036 mag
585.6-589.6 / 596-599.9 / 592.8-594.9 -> -0.040 mag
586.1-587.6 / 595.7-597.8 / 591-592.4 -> -0.053 mag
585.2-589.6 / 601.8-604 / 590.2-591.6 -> -0.041 mag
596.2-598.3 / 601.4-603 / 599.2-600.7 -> -0.043 mag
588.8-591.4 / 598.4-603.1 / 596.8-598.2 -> 0.054 mag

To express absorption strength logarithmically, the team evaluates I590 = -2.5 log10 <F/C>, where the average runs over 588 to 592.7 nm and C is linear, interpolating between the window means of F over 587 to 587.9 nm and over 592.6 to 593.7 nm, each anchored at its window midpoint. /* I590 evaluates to 0.04 mag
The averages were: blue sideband 10.7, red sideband 10.8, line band 10.4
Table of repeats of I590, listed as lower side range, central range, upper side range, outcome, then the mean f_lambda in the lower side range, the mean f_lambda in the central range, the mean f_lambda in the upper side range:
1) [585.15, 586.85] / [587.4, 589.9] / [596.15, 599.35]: -0.03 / 10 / 10.3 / 10.1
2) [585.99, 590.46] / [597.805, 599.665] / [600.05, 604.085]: 0.02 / 10.3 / 10.3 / 10.5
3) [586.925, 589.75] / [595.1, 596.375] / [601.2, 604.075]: 0.01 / 10.3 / 10.3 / 10.5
